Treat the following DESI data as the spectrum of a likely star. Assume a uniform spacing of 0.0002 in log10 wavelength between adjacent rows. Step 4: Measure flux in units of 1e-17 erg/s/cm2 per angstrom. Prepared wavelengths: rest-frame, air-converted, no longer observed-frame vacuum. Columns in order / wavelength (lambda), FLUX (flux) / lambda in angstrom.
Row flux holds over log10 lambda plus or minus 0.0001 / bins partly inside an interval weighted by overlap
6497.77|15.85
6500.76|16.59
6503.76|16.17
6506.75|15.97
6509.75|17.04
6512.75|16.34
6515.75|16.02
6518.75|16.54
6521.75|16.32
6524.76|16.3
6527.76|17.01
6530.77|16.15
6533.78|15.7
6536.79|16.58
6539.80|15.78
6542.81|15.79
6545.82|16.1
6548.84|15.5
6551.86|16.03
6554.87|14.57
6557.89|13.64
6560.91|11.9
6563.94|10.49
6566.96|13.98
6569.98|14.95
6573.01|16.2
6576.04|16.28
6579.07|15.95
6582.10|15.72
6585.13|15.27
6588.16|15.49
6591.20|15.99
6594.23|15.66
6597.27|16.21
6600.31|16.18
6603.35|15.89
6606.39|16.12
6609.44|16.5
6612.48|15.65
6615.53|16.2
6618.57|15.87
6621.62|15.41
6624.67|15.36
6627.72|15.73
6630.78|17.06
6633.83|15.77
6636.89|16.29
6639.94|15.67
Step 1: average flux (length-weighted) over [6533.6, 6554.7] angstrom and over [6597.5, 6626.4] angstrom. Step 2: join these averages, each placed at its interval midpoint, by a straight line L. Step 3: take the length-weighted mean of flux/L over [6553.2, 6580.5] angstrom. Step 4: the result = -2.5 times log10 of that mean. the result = 0.12 mag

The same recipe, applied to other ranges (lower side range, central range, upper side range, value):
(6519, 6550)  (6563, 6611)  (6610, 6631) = 0.03 mag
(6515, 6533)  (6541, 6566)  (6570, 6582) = 0.13 mag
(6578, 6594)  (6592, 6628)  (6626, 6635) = 0.00 mag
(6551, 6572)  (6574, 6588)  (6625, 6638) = -0.11 mag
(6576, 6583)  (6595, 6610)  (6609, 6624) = -0.02 mag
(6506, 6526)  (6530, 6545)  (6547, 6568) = -0.07 mag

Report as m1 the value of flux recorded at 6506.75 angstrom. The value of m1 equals 15.97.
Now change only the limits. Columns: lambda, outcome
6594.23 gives 15.66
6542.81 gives 15.79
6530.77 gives 16.15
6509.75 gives 17.04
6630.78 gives 17.06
